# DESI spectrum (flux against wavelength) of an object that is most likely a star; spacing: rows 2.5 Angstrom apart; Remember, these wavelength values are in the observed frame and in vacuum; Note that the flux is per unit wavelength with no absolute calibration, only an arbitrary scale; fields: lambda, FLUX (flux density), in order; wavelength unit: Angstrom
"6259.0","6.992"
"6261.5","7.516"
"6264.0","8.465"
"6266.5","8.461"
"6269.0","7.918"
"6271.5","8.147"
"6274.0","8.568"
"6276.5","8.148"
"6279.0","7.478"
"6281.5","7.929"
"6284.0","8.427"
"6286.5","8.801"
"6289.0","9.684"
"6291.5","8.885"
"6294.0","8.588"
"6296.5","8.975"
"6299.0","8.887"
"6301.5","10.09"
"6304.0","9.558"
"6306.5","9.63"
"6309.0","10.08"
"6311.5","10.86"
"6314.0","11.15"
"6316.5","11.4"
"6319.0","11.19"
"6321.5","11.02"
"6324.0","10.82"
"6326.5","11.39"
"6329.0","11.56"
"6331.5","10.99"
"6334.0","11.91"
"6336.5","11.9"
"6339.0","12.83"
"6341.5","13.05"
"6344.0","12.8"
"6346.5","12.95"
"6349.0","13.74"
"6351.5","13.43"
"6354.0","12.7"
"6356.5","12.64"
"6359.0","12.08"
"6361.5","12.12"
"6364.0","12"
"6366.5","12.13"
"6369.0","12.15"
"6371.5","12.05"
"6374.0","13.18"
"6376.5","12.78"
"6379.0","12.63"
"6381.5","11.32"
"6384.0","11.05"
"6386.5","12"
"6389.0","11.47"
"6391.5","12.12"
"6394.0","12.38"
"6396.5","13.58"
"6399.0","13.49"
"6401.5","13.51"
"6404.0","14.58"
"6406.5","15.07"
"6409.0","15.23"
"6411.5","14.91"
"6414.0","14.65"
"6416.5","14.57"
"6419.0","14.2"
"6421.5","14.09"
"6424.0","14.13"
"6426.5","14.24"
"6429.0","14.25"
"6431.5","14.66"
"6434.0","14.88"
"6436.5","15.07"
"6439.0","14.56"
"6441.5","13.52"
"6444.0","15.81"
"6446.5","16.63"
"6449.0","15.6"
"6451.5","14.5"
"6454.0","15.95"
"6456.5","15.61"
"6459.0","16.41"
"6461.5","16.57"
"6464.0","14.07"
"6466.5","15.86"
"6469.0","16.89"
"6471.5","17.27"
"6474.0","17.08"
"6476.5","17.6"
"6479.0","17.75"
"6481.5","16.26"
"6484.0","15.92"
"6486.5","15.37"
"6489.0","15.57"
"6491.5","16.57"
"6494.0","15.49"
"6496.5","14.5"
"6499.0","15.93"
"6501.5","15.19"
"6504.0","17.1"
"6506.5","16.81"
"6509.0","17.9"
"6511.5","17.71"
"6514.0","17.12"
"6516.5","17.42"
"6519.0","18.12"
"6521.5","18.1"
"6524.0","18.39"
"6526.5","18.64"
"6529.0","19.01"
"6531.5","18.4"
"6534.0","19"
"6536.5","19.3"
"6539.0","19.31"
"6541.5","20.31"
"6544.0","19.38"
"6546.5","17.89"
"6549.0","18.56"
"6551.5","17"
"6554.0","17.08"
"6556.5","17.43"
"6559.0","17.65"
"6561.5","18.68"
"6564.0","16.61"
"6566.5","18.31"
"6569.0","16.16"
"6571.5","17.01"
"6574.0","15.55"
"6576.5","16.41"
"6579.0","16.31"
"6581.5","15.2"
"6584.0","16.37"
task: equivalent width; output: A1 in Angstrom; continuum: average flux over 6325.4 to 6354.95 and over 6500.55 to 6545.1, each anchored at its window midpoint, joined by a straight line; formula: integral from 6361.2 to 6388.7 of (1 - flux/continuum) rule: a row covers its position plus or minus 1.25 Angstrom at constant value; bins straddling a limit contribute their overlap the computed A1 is 2.89 Angstrom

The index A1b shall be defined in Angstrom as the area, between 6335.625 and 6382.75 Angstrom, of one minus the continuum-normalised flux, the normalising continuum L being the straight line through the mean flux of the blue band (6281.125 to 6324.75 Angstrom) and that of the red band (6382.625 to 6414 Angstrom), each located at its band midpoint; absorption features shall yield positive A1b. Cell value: -2.8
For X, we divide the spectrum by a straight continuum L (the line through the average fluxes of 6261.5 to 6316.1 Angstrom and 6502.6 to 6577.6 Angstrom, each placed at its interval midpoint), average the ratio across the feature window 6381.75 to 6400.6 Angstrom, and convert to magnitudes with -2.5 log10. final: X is 0.031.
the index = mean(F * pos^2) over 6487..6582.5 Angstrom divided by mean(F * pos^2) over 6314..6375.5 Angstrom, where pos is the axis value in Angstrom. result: 1.5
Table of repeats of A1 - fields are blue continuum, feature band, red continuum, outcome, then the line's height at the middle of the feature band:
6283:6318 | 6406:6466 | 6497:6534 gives -1.5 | 14.6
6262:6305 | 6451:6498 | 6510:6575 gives -1.7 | 15.5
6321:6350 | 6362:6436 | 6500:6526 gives 3.5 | 14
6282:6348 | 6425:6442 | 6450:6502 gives 0.1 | 14.6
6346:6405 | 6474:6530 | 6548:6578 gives -4.4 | 15.7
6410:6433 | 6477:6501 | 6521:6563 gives 1.0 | 16.7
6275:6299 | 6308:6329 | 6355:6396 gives -2.5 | 9.84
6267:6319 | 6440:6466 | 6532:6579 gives -1.8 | 14.5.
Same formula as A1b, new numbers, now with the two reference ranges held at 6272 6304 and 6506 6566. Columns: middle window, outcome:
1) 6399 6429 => -2.0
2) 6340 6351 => -2.2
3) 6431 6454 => -0.7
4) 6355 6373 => -0.9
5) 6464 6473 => -0.4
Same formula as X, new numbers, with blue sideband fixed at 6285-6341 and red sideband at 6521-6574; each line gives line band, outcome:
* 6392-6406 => -0.018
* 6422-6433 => -0.007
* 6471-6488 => -0.053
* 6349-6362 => -0.076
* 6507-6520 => -0.036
